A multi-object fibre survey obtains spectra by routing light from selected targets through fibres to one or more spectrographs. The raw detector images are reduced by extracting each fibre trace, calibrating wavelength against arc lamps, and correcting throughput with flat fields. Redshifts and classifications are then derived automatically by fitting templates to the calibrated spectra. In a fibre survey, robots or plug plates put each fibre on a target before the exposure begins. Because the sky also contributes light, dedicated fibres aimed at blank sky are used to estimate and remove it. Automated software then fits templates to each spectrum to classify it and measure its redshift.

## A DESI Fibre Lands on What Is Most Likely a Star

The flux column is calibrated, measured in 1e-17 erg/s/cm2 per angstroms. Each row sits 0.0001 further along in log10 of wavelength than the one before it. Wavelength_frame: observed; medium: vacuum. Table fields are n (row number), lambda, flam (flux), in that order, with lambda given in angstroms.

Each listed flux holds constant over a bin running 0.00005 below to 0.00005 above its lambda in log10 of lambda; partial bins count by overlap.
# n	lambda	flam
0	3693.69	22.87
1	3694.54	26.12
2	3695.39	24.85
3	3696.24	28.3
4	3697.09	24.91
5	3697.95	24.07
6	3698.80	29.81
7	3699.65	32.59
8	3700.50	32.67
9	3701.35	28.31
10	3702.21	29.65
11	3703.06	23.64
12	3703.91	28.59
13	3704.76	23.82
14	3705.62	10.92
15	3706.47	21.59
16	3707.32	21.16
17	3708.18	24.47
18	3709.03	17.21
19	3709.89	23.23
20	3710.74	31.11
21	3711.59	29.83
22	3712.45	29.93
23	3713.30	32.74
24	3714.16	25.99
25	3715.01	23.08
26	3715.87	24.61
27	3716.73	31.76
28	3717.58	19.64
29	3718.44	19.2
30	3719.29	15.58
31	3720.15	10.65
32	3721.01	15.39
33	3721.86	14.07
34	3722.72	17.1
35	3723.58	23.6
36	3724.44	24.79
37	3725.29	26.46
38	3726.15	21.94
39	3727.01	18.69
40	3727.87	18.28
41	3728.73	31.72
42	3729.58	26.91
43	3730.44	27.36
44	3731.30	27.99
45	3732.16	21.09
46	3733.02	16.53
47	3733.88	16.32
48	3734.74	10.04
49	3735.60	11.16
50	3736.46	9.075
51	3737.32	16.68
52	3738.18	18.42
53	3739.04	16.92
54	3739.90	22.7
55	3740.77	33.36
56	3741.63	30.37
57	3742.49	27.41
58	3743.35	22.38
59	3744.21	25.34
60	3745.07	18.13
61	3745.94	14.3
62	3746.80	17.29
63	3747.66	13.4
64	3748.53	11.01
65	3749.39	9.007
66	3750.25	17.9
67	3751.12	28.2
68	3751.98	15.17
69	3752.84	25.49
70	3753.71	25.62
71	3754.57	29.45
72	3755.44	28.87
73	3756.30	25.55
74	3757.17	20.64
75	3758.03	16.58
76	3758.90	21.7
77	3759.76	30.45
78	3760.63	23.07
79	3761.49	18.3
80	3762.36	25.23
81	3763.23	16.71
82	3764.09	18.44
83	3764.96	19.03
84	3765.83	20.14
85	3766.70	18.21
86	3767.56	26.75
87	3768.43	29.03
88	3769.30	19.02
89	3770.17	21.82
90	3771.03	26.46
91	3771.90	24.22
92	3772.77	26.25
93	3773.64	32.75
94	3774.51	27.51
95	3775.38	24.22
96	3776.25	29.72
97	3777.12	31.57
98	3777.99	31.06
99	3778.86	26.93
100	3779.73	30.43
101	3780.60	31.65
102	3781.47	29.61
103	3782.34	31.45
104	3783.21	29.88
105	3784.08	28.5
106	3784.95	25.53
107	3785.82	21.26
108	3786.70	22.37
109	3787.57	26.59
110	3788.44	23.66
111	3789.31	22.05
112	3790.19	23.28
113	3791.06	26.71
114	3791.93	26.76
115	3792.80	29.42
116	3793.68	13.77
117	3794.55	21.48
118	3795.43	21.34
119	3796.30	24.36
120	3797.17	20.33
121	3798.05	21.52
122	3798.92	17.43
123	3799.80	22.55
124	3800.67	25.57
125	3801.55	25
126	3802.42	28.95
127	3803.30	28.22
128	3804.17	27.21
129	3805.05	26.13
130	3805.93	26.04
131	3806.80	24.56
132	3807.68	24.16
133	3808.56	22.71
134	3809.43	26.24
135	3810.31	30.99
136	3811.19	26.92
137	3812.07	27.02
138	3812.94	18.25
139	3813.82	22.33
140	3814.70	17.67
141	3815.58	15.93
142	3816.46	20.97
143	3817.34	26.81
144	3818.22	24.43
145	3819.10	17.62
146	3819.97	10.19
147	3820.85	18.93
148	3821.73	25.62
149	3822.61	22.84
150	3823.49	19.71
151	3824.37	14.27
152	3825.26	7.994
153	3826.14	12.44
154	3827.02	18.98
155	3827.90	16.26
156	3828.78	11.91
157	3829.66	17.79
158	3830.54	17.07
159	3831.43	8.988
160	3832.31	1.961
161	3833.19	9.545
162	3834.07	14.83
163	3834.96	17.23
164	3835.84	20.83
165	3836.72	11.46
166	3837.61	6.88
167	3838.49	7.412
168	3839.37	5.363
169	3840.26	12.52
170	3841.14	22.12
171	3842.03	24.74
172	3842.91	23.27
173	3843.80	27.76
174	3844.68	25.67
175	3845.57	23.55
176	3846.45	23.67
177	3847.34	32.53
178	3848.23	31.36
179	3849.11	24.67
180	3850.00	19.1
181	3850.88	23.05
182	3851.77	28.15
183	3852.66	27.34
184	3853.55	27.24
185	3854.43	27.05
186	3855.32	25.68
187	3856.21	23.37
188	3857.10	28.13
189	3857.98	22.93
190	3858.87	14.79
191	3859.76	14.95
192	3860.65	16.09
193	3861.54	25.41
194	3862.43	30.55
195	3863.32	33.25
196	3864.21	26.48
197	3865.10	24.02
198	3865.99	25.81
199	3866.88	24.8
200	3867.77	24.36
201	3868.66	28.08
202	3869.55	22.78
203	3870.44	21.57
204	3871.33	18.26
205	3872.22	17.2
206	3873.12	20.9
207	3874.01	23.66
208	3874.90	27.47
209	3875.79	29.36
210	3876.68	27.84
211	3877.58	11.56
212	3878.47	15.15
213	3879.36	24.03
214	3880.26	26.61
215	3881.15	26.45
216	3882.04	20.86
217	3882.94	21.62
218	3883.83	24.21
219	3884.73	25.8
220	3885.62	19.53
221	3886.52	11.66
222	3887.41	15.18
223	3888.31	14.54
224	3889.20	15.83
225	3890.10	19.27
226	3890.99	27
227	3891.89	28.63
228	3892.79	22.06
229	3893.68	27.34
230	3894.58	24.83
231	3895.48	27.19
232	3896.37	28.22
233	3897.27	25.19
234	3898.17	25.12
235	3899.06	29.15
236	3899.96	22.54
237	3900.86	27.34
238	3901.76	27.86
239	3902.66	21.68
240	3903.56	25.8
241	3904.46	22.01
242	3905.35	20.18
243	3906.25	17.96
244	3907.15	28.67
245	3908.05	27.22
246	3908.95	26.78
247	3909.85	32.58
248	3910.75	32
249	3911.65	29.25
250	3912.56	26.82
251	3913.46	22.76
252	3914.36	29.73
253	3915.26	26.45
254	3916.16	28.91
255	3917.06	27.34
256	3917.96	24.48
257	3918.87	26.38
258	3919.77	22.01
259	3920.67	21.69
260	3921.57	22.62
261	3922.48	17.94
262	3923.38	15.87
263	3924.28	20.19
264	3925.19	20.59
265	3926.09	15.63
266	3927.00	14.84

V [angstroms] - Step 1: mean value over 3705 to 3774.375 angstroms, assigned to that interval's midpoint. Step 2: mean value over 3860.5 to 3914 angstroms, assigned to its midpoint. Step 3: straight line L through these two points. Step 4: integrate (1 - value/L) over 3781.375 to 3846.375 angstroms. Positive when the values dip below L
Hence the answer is 5.8 angstroms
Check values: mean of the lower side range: 21.8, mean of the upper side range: 24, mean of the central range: 20.8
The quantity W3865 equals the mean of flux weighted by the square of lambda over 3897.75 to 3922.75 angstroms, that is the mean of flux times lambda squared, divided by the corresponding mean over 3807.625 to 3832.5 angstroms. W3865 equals 1.41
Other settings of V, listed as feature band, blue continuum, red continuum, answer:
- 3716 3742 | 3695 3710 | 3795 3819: 4.43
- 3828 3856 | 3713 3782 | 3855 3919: 4.92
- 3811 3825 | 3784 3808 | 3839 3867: 2.15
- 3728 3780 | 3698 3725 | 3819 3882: 0.83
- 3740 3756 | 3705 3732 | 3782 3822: 0.85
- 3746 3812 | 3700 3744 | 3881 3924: -3.08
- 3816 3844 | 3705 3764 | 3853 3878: 8.46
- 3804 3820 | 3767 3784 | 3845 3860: 1.92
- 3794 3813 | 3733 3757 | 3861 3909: -2.65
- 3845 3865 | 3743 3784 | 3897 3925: -0.44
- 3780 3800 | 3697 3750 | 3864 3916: -1.51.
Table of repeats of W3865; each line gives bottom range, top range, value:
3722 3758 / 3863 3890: 1.14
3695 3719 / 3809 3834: 0.75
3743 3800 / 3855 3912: 1.07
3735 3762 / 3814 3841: 0.77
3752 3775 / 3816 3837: 0.71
